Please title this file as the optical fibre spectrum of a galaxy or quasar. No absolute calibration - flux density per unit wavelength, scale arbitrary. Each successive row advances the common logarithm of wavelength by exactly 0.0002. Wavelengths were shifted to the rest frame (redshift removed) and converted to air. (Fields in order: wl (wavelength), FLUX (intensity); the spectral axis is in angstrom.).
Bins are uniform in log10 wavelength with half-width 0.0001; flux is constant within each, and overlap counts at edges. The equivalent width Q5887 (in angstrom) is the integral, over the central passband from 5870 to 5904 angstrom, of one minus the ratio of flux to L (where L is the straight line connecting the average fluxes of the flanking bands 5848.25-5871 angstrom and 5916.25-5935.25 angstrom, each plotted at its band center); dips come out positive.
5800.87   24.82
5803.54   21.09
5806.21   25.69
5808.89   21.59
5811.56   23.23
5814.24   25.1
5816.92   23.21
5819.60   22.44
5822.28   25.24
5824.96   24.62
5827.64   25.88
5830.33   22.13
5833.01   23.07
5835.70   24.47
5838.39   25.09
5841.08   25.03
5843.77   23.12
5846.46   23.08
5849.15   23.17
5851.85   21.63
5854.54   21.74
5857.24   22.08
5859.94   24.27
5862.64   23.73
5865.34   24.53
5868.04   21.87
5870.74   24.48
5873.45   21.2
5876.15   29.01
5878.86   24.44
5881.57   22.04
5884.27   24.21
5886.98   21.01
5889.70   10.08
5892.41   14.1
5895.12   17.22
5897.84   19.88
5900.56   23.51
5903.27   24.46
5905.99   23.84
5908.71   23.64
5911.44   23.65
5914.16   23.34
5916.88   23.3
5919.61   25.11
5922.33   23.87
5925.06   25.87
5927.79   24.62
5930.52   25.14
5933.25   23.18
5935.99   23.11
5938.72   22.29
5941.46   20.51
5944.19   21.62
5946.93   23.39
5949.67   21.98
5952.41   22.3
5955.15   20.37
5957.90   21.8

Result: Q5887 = 3.6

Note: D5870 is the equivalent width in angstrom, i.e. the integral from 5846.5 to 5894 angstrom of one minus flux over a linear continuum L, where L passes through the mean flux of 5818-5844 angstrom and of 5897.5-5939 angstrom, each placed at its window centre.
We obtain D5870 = 4.0 angstrom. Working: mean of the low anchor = 24.1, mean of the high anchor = 23.8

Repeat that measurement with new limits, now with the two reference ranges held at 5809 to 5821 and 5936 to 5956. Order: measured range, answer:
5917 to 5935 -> -1.9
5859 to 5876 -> -0.7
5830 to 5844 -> -0.6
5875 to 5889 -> -0.5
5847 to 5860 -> 0.3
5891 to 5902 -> 1.8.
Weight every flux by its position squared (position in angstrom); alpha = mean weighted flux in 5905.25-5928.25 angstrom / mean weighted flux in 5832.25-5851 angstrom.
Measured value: 1.04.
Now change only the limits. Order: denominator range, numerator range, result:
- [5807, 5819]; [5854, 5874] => 1.01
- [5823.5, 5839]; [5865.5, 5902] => 0.89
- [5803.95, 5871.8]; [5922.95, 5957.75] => 1.00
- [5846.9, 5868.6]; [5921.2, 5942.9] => 1.05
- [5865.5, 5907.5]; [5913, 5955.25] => 1.10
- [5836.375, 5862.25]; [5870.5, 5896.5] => 0.90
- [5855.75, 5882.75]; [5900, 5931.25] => 1.03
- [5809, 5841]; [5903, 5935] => 1.04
